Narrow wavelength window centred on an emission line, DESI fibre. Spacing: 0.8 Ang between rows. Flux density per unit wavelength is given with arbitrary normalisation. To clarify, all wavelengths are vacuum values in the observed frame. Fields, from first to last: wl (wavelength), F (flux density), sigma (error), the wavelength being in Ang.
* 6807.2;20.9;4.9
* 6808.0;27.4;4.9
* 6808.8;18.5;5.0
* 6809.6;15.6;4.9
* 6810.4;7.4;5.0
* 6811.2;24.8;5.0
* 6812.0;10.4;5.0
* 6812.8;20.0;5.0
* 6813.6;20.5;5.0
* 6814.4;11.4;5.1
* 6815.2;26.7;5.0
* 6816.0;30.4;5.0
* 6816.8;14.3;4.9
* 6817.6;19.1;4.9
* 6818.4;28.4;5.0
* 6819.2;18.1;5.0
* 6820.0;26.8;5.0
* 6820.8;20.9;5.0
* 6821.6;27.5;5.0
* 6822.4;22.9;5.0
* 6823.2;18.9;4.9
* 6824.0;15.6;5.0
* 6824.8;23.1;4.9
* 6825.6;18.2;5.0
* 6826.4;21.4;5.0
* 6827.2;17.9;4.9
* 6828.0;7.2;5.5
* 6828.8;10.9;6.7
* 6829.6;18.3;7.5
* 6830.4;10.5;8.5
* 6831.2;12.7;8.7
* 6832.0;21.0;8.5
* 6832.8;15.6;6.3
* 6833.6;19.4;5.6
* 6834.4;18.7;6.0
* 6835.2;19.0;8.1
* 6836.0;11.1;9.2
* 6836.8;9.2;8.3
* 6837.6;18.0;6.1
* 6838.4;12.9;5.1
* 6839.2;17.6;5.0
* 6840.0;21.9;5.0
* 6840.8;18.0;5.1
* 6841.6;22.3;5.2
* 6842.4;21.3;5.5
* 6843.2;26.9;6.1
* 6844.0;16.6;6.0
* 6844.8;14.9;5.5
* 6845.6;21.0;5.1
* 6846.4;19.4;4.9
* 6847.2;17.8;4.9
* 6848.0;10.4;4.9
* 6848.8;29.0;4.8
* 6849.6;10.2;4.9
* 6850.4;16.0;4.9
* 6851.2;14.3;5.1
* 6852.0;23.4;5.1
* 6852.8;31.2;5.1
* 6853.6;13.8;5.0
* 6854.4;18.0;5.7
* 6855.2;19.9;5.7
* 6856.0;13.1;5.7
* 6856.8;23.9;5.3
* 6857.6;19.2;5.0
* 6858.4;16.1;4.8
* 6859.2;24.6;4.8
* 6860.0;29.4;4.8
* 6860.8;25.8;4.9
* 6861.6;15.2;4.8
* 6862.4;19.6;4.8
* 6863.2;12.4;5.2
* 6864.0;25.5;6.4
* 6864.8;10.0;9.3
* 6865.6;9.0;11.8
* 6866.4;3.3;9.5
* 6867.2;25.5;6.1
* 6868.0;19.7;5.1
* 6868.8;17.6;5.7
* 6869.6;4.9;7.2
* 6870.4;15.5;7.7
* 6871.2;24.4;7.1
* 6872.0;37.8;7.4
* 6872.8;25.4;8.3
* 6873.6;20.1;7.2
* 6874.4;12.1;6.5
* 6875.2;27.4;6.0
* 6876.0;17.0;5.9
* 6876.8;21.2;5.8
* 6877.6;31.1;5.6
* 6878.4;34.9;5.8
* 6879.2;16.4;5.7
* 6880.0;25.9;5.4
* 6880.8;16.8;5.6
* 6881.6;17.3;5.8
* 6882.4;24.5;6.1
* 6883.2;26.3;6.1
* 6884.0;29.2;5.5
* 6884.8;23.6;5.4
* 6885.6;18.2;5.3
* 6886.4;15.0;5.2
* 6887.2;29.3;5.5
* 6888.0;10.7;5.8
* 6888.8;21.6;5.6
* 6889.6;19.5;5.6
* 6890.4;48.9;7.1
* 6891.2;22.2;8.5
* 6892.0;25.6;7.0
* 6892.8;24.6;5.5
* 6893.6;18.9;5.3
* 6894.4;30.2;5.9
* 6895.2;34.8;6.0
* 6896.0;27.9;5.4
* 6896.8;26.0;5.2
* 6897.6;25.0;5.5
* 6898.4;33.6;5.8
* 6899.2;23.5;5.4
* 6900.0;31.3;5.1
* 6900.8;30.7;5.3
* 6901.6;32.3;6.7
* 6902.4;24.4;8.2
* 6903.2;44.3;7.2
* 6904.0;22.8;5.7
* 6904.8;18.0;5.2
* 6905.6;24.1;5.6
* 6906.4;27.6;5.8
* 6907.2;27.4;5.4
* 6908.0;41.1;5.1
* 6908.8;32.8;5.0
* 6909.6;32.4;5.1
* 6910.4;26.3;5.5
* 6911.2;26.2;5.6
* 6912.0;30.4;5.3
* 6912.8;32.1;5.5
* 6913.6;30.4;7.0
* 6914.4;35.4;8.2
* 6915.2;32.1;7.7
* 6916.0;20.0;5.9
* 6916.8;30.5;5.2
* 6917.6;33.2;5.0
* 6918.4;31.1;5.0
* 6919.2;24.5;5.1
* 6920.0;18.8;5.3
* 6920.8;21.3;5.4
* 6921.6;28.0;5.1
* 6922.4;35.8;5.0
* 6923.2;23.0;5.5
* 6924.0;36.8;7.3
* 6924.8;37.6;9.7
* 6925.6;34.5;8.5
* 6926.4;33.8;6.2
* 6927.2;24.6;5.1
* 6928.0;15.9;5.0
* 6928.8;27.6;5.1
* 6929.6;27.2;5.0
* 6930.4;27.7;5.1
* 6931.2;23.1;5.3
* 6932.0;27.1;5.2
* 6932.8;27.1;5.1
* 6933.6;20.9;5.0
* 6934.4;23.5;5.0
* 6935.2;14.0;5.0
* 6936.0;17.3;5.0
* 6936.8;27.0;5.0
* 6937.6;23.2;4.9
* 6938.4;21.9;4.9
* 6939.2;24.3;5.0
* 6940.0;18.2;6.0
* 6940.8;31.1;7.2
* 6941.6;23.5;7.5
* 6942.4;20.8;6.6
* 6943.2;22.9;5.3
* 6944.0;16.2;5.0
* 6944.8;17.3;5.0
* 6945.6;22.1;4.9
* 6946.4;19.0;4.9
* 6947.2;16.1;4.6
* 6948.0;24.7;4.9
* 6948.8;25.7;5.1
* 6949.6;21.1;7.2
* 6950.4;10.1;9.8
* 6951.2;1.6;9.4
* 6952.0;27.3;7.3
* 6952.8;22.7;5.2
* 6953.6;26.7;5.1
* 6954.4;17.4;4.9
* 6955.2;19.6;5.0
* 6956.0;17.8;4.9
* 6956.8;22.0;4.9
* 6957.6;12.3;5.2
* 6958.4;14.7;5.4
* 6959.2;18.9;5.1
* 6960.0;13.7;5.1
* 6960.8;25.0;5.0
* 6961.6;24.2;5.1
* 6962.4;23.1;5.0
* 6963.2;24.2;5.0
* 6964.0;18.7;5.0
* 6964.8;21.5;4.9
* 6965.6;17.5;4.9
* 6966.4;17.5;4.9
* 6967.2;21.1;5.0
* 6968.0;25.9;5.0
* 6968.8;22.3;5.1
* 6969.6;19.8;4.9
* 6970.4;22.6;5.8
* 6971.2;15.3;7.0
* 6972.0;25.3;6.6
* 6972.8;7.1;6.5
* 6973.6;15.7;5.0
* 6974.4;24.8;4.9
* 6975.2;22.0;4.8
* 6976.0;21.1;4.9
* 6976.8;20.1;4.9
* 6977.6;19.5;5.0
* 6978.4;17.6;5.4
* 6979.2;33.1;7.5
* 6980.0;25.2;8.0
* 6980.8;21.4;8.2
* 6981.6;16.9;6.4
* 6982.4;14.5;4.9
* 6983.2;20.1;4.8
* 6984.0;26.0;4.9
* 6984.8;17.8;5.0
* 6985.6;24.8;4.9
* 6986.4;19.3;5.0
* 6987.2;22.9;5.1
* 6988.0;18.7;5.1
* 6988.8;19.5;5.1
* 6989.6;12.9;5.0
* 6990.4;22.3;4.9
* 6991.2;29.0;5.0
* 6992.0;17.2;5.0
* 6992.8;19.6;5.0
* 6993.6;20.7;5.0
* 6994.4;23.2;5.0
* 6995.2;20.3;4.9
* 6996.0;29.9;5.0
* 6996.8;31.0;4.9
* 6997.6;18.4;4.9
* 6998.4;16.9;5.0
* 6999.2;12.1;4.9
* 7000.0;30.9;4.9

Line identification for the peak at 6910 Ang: Mg II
